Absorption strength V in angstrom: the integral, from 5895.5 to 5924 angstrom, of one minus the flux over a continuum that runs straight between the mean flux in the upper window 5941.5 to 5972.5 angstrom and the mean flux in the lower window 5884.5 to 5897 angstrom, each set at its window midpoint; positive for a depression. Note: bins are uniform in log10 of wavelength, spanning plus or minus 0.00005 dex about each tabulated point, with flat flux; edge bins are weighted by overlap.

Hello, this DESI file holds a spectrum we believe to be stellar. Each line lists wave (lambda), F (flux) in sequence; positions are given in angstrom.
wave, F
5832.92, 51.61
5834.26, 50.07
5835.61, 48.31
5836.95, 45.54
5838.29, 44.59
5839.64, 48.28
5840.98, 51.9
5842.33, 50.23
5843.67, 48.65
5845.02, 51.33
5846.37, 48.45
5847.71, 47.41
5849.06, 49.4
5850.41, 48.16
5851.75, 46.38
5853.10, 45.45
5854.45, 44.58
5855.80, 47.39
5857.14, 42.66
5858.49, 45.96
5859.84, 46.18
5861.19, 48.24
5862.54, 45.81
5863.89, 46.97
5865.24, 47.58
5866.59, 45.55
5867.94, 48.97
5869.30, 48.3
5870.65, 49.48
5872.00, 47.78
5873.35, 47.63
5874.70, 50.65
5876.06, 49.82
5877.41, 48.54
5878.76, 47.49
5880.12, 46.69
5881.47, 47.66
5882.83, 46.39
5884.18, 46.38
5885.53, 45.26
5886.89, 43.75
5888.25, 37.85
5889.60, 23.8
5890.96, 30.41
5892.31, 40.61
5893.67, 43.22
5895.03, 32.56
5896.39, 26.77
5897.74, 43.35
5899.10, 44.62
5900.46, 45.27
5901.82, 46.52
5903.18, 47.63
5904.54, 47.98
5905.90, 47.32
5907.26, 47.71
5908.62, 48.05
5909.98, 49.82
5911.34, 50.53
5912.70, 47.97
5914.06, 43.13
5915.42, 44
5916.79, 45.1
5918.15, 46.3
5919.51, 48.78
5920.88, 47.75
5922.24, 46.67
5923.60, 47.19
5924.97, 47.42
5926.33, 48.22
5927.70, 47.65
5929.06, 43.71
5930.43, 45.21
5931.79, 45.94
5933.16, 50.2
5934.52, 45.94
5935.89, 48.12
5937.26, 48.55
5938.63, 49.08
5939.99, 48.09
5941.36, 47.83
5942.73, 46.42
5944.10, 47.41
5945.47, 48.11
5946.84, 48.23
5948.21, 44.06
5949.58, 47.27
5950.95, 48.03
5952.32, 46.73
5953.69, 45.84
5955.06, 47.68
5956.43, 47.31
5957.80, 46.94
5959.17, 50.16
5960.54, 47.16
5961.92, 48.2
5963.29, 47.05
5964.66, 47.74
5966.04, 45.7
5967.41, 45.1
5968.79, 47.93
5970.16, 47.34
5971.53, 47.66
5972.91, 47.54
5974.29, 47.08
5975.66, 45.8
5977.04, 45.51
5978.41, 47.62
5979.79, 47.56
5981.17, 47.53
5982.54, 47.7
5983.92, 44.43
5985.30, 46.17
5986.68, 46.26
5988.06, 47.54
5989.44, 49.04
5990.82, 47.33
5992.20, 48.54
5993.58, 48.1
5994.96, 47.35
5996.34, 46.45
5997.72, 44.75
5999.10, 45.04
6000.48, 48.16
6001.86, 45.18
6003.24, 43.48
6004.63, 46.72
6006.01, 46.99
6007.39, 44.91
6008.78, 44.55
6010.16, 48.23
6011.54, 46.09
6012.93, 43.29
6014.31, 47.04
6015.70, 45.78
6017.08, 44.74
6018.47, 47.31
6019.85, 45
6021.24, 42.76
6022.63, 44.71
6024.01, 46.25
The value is -4.5 angstrom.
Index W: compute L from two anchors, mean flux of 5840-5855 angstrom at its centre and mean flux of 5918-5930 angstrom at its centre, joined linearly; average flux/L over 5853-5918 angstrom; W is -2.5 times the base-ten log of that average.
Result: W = 0.066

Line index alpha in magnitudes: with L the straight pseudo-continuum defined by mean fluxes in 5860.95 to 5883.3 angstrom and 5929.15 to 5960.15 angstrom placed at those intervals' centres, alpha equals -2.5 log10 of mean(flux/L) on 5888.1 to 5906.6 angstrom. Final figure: 0.19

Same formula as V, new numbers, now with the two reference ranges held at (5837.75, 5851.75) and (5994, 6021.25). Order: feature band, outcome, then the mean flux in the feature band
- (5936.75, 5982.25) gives -0.6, 47.3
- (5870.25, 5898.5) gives 3.2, 42.6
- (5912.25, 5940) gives 0.2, 46.9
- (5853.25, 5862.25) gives 0.5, 45.8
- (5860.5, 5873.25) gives 0.2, 47.6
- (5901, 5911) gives -0.1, 47.9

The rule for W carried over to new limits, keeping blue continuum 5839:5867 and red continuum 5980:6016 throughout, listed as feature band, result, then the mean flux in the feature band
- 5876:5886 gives 0.00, 47.2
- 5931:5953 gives -0.02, 47.5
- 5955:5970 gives -0.02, 47.4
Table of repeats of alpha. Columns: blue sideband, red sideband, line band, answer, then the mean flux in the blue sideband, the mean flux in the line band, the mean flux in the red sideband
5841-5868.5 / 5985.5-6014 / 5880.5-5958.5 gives 0.04 mag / 47.4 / 45.3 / 46.4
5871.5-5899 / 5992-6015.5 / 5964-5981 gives -0.04 mag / 42.3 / 46.9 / 46.1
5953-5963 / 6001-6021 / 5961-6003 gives 0.00 mag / 47.6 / 46.9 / 45.6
